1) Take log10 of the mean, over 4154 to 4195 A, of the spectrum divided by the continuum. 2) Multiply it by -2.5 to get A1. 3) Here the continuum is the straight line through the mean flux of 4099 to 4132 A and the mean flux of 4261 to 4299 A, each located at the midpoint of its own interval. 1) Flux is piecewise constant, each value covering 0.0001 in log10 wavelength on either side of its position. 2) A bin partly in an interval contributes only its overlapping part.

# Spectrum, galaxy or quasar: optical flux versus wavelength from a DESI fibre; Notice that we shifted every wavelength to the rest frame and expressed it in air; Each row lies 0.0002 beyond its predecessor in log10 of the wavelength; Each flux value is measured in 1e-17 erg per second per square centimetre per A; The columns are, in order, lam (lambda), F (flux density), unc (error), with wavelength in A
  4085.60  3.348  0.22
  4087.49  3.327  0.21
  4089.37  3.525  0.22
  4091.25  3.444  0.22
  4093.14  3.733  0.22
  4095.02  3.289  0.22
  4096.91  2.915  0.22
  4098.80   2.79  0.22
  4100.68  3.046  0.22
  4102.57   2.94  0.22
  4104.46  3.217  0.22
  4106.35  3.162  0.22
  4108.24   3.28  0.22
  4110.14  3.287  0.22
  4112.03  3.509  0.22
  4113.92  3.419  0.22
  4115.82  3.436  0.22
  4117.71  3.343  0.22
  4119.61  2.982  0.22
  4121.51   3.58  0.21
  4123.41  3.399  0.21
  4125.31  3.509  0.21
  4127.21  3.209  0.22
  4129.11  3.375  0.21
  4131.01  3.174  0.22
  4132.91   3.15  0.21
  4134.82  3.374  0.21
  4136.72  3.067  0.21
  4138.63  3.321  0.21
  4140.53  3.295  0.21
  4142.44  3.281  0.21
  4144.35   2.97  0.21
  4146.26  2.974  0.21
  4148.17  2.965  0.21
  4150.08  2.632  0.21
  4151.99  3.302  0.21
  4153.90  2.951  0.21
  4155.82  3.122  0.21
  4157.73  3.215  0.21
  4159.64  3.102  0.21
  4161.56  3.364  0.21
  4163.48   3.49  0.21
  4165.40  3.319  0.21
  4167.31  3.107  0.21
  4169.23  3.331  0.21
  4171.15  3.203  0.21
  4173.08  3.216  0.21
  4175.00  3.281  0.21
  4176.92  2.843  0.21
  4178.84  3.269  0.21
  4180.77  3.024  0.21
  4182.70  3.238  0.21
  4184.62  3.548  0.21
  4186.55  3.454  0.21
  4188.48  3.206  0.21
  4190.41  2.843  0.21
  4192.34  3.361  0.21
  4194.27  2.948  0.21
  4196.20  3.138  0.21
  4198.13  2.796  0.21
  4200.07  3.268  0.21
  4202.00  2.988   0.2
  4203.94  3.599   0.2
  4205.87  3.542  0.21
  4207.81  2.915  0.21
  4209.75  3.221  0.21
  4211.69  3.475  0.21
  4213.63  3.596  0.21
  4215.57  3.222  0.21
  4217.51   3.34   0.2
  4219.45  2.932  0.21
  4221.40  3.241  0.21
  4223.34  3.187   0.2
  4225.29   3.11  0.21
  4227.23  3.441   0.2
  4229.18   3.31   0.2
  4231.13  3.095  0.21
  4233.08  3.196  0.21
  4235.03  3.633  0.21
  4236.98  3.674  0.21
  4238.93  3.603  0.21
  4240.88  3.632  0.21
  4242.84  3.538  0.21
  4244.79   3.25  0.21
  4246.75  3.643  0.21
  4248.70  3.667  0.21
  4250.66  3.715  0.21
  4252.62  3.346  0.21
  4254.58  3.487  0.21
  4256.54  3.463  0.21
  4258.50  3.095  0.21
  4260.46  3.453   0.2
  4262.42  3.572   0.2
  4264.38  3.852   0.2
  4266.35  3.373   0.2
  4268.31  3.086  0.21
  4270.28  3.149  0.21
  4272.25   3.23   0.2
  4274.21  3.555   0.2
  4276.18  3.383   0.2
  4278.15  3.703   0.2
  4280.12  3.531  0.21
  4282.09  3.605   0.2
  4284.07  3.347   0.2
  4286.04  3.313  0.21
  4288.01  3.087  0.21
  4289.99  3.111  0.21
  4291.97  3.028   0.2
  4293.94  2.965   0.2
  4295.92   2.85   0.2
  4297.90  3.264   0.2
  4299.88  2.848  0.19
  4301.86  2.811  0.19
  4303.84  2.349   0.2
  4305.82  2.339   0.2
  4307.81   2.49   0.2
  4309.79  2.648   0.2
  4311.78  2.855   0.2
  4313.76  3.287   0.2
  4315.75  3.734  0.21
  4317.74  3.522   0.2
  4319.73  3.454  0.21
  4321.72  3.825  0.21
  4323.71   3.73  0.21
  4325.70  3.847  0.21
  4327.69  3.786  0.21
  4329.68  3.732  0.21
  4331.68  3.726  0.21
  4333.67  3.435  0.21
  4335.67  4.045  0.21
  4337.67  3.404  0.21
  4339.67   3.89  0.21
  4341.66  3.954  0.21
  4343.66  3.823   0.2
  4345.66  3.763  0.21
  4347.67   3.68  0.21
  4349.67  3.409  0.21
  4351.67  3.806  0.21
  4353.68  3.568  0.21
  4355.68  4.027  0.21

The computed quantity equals 0.03 mag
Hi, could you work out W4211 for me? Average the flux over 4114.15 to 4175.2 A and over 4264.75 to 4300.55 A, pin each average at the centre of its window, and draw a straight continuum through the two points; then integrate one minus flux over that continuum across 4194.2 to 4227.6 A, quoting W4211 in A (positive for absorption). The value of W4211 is 0.17 A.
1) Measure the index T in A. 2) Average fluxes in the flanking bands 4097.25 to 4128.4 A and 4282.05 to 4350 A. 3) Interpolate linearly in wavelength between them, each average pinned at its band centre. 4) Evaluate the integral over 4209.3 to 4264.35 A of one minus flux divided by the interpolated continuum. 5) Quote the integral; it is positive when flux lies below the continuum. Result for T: -1.72 A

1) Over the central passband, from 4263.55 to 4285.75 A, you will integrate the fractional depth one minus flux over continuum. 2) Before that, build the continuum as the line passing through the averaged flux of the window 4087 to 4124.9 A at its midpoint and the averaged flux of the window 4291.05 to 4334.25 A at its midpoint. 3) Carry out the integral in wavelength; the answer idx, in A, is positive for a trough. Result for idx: -1.5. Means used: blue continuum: 3.28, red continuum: 3.21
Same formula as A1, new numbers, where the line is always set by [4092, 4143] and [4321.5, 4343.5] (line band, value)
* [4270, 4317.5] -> 0.180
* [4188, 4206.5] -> 0.094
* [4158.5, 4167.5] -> 0.025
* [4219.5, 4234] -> 0.101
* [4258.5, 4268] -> 0.036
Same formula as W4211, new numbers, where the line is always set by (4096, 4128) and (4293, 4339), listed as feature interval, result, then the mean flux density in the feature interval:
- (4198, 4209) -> 0.1 A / 3.21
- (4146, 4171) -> 0.7 A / 3.15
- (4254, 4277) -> -0.9 A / 3.39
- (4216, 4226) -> 0.3 A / 3.17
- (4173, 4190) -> 0.1 A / 3.22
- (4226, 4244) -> -1.1 A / 3.45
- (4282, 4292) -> 0.1 A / 3.23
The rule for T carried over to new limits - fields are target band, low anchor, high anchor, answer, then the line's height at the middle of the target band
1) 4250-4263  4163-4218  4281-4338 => -0.77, 3.24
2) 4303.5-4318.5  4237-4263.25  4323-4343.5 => 3.15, 3.69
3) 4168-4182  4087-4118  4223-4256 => 0.82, 3.37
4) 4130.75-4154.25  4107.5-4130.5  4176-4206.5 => 1.34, 3.3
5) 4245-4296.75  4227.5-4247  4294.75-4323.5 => -1.76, 3.26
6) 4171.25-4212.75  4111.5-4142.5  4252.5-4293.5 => 1.73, 3.34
